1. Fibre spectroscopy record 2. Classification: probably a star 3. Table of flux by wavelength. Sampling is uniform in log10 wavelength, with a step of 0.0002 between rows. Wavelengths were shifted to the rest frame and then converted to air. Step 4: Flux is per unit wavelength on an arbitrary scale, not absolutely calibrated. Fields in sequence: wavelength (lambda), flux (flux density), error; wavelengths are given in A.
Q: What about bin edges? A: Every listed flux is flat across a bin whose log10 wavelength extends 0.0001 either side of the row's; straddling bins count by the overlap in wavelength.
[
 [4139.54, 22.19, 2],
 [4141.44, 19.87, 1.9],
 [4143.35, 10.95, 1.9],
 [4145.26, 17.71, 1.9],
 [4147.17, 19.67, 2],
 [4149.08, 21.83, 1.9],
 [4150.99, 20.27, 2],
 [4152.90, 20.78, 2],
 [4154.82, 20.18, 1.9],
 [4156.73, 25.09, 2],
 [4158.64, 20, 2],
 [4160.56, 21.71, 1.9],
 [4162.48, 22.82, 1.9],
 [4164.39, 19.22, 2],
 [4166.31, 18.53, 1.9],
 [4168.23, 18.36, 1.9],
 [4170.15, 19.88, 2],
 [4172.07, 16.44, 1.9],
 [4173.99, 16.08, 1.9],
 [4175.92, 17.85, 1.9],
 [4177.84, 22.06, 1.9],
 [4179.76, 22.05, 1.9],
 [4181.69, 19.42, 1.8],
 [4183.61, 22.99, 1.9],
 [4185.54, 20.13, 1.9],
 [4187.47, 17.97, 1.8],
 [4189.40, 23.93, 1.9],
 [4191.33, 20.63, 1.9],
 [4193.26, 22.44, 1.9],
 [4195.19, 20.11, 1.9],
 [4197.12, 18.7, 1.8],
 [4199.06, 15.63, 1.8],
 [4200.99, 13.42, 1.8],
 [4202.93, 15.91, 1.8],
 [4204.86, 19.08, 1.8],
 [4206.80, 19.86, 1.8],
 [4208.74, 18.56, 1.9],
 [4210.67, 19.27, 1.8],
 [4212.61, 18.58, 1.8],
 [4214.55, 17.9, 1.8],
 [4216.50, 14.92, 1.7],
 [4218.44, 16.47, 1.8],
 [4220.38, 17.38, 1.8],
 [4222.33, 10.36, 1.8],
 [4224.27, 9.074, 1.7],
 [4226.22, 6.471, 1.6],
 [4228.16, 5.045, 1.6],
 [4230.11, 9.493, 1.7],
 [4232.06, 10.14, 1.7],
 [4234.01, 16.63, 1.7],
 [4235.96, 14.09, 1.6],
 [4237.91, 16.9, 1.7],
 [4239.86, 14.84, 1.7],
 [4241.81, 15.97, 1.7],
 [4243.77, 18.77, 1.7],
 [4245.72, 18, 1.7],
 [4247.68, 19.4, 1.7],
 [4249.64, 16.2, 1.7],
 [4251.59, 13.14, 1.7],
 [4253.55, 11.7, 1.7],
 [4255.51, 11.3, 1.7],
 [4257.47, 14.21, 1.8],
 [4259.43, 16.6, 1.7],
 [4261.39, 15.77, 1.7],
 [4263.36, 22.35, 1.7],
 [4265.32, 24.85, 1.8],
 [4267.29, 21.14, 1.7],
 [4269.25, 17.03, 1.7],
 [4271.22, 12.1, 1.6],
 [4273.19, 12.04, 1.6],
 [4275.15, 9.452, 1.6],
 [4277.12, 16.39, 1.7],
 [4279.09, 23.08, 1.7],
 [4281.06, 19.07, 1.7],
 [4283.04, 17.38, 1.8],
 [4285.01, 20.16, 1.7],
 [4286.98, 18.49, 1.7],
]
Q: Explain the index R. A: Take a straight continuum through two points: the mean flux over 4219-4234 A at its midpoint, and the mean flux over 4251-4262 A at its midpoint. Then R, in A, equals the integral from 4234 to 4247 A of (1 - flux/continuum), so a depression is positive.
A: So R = -4.98 A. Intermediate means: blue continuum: 10.3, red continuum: 13.7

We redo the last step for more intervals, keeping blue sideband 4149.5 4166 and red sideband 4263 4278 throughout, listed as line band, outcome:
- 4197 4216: 1.6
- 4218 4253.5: 8.5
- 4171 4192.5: 0.2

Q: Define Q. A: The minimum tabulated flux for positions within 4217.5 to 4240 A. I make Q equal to 5.045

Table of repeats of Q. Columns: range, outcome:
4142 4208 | 10.95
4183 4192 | 17.97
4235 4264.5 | 11.3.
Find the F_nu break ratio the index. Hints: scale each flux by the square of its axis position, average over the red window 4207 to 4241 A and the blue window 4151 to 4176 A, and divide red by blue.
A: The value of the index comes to 0.73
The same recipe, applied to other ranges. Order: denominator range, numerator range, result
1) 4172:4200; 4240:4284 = 0.87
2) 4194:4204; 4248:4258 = 0.83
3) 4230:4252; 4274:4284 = 1.11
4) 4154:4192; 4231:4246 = 0.79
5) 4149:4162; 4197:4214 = 0.84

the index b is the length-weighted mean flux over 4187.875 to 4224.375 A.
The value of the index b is 17.7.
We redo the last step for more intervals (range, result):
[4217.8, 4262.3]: 13.8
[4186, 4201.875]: 19.2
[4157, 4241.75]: 17.3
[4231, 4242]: 14.6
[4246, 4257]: 14.6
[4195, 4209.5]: 17.5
